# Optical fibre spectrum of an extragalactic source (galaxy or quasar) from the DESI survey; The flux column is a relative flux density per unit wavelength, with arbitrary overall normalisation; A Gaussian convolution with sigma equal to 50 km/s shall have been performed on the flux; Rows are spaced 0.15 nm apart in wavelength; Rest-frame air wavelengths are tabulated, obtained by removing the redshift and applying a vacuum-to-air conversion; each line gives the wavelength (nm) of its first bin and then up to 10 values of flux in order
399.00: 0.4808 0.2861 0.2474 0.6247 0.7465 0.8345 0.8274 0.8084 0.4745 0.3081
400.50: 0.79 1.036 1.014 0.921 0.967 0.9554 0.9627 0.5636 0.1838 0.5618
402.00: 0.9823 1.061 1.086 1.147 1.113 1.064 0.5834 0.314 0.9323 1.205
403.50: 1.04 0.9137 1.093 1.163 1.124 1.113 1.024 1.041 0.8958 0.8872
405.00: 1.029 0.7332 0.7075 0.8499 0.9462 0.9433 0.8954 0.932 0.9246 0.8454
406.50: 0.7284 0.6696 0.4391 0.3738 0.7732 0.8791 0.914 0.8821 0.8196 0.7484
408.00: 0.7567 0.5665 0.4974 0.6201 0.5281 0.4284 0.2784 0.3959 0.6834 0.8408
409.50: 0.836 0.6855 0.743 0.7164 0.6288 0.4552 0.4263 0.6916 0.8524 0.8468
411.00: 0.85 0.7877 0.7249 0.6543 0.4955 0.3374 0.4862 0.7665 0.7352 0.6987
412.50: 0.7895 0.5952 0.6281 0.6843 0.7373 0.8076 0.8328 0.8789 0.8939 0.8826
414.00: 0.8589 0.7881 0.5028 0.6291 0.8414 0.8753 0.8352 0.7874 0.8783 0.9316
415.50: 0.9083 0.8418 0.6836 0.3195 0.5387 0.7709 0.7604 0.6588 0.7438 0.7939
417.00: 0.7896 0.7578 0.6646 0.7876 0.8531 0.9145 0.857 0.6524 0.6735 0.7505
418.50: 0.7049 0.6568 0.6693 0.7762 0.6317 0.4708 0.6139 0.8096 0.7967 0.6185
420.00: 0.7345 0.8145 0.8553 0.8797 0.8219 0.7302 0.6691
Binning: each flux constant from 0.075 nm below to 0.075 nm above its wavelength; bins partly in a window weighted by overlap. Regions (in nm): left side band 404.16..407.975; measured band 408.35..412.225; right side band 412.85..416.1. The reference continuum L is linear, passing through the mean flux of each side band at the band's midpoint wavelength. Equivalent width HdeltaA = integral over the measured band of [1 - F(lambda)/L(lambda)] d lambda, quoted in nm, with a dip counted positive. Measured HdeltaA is 0.84 nm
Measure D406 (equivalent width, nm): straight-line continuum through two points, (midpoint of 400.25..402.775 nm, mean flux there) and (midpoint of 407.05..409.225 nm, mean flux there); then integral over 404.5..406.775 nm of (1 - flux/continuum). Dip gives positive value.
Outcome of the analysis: -0.401 nm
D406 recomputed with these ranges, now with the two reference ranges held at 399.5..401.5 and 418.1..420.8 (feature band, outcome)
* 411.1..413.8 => 0.21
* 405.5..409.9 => 0.39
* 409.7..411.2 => 0.13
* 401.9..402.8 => -0.29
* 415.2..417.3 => 0.01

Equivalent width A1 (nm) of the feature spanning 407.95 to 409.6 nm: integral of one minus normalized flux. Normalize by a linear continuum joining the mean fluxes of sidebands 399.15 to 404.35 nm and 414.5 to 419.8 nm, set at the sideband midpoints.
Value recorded 0.44 nm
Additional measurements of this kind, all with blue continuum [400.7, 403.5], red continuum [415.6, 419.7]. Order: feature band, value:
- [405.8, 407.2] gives 0.15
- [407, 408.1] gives 0.01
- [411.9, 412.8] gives 0.09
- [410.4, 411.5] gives 0.04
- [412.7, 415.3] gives -0.13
